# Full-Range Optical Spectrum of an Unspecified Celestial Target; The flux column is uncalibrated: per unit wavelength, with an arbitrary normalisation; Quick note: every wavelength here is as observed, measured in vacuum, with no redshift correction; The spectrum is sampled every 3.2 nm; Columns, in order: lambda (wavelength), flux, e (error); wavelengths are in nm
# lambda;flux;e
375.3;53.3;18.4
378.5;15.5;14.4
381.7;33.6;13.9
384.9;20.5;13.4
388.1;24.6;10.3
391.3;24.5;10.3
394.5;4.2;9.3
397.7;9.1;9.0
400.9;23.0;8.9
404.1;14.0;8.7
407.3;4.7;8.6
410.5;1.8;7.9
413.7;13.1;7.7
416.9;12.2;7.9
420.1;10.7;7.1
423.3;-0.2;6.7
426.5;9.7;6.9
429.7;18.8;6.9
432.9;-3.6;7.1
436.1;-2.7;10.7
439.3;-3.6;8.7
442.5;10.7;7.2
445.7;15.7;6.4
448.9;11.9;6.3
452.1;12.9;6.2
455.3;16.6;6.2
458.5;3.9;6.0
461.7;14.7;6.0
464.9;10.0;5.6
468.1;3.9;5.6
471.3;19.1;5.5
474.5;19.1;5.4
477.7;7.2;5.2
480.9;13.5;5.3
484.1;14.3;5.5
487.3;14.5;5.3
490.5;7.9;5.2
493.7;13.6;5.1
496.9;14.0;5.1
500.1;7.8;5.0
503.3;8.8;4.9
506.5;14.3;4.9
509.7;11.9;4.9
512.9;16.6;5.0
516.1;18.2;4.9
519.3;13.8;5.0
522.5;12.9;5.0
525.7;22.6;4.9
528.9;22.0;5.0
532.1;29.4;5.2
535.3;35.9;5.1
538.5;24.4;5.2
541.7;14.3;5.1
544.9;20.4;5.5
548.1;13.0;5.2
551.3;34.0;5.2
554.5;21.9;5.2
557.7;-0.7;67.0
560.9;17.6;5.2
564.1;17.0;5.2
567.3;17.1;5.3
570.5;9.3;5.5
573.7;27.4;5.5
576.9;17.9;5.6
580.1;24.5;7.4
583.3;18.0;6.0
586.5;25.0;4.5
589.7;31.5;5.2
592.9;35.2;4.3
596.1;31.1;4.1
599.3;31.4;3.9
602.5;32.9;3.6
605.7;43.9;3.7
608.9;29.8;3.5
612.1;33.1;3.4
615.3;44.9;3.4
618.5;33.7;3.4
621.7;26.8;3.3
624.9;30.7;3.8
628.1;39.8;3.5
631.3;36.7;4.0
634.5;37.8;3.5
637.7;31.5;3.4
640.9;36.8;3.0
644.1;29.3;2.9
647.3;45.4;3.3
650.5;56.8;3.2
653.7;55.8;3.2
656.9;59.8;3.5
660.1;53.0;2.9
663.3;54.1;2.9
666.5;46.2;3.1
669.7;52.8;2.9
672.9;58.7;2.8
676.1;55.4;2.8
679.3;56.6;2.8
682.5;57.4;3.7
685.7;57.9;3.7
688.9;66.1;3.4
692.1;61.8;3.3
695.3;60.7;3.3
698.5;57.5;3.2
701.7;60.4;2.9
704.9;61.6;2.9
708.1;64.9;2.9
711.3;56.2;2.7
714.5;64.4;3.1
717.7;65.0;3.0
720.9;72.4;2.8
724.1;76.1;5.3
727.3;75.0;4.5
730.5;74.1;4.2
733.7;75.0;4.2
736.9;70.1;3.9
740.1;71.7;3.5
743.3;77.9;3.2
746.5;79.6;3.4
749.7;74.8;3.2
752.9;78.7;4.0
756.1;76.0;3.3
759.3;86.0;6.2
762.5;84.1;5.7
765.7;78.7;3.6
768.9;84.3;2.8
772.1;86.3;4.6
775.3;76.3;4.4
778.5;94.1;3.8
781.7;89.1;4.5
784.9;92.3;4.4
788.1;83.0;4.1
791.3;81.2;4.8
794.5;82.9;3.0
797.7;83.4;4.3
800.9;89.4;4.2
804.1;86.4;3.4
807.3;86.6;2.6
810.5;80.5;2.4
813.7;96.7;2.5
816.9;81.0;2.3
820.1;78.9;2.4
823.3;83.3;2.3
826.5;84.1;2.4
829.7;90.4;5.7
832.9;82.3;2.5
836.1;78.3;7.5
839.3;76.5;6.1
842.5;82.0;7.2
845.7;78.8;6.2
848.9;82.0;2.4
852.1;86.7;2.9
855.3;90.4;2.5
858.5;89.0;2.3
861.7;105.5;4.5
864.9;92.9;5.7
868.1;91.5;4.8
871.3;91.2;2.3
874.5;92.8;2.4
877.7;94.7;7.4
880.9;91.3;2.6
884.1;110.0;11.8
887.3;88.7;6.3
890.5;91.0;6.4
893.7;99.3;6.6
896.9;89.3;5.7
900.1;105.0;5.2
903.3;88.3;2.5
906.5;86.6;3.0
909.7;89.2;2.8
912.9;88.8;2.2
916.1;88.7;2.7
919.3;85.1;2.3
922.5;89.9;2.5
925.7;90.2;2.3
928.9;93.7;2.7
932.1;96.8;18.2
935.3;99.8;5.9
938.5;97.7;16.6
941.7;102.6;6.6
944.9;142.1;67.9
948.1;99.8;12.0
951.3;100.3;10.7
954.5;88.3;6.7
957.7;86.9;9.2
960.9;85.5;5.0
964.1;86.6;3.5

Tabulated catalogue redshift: 0.624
